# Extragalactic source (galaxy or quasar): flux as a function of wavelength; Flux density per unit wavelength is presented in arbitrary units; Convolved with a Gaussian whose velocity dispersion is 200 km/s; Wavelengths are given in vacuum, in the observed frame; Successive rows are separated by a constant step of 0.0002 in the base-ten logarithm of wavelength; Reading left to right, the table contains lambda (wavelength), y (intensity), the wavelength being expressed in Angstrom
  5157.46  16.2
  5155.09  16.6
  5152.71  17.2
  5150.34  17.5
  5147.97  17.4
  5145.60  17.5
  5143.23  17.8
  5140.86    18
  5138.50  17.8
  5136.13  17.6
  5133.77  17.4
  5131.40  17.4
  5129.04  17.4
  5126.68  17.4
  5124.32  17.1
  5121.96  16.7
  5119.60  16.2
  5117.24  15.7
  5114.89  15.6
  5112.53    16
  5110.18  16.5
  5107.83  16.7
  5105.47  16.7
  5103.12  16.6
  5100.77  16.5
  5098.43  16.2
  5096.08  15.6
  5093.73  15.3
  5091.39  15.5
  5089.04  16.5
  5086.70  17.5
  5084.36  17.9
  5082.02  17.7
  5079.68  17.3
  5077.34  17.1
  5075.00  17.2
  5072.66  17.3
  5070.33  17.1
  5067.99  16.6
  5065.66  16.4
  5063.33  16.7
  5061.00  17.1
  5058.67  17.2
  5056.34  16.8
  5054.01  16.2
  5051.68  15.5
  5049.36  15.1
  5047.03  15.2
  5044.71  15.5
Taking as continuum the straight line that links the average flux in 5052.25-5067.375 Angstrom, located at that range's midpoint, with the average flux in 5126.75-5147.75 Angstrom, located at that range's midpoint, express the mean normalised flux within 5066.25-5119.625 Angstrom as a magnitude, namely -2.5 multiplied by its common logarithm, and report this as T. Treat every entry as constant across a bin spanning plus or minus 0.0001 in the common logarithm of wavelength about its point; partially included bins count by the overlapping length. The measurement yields 0.03 mag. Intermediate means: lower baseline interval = 16.7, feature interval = 16.6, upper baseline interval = 17.6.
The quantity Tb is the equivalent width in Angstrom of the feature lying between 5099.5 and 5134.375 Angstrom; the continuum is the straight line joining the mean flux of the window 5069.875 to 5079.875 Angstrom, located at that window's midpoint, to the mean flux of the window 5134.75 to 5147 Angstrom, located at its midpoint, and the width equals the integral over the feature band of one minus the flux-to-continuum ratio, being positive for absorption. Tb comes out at 1.8 Angstrom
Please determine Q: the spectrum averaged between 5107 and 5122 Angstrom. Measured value 16.2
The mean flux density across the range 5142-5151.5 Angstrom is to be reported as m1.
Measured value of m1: 17.5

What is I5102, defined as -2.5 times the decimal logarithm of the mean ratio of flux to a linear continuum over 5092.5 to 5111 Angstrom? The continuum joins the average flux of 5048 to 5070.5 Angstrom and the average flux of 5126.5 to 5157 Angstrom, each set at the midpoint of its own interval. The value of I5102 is 0.05 mag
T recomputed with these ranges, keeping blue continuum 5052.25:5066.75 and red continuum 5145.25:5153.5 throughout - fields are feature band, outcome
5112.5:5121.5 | 0.08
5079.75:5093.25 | 0.00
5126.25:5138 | -0.01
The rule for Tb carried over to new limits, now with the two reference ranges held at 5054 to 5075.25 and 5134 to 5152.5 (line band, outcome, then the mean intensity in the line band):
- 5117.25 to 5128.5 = 0.4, 16.8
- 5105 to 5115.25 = 0.6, 16.3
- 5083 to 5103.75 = 0.9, 16.4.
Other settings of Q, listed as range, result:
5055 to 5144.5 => 16.8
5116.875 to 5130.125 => 16.8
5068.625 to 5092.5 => 17.1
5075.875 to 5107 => 16.6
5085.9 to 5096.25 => 16.1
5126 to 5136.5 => 17.4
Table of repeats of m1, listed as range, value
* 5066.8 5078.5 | 17.1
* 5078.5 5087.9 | 17.6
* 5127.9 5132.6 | 17.4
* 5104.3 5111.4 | 16.6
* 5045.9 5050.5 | 15.1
